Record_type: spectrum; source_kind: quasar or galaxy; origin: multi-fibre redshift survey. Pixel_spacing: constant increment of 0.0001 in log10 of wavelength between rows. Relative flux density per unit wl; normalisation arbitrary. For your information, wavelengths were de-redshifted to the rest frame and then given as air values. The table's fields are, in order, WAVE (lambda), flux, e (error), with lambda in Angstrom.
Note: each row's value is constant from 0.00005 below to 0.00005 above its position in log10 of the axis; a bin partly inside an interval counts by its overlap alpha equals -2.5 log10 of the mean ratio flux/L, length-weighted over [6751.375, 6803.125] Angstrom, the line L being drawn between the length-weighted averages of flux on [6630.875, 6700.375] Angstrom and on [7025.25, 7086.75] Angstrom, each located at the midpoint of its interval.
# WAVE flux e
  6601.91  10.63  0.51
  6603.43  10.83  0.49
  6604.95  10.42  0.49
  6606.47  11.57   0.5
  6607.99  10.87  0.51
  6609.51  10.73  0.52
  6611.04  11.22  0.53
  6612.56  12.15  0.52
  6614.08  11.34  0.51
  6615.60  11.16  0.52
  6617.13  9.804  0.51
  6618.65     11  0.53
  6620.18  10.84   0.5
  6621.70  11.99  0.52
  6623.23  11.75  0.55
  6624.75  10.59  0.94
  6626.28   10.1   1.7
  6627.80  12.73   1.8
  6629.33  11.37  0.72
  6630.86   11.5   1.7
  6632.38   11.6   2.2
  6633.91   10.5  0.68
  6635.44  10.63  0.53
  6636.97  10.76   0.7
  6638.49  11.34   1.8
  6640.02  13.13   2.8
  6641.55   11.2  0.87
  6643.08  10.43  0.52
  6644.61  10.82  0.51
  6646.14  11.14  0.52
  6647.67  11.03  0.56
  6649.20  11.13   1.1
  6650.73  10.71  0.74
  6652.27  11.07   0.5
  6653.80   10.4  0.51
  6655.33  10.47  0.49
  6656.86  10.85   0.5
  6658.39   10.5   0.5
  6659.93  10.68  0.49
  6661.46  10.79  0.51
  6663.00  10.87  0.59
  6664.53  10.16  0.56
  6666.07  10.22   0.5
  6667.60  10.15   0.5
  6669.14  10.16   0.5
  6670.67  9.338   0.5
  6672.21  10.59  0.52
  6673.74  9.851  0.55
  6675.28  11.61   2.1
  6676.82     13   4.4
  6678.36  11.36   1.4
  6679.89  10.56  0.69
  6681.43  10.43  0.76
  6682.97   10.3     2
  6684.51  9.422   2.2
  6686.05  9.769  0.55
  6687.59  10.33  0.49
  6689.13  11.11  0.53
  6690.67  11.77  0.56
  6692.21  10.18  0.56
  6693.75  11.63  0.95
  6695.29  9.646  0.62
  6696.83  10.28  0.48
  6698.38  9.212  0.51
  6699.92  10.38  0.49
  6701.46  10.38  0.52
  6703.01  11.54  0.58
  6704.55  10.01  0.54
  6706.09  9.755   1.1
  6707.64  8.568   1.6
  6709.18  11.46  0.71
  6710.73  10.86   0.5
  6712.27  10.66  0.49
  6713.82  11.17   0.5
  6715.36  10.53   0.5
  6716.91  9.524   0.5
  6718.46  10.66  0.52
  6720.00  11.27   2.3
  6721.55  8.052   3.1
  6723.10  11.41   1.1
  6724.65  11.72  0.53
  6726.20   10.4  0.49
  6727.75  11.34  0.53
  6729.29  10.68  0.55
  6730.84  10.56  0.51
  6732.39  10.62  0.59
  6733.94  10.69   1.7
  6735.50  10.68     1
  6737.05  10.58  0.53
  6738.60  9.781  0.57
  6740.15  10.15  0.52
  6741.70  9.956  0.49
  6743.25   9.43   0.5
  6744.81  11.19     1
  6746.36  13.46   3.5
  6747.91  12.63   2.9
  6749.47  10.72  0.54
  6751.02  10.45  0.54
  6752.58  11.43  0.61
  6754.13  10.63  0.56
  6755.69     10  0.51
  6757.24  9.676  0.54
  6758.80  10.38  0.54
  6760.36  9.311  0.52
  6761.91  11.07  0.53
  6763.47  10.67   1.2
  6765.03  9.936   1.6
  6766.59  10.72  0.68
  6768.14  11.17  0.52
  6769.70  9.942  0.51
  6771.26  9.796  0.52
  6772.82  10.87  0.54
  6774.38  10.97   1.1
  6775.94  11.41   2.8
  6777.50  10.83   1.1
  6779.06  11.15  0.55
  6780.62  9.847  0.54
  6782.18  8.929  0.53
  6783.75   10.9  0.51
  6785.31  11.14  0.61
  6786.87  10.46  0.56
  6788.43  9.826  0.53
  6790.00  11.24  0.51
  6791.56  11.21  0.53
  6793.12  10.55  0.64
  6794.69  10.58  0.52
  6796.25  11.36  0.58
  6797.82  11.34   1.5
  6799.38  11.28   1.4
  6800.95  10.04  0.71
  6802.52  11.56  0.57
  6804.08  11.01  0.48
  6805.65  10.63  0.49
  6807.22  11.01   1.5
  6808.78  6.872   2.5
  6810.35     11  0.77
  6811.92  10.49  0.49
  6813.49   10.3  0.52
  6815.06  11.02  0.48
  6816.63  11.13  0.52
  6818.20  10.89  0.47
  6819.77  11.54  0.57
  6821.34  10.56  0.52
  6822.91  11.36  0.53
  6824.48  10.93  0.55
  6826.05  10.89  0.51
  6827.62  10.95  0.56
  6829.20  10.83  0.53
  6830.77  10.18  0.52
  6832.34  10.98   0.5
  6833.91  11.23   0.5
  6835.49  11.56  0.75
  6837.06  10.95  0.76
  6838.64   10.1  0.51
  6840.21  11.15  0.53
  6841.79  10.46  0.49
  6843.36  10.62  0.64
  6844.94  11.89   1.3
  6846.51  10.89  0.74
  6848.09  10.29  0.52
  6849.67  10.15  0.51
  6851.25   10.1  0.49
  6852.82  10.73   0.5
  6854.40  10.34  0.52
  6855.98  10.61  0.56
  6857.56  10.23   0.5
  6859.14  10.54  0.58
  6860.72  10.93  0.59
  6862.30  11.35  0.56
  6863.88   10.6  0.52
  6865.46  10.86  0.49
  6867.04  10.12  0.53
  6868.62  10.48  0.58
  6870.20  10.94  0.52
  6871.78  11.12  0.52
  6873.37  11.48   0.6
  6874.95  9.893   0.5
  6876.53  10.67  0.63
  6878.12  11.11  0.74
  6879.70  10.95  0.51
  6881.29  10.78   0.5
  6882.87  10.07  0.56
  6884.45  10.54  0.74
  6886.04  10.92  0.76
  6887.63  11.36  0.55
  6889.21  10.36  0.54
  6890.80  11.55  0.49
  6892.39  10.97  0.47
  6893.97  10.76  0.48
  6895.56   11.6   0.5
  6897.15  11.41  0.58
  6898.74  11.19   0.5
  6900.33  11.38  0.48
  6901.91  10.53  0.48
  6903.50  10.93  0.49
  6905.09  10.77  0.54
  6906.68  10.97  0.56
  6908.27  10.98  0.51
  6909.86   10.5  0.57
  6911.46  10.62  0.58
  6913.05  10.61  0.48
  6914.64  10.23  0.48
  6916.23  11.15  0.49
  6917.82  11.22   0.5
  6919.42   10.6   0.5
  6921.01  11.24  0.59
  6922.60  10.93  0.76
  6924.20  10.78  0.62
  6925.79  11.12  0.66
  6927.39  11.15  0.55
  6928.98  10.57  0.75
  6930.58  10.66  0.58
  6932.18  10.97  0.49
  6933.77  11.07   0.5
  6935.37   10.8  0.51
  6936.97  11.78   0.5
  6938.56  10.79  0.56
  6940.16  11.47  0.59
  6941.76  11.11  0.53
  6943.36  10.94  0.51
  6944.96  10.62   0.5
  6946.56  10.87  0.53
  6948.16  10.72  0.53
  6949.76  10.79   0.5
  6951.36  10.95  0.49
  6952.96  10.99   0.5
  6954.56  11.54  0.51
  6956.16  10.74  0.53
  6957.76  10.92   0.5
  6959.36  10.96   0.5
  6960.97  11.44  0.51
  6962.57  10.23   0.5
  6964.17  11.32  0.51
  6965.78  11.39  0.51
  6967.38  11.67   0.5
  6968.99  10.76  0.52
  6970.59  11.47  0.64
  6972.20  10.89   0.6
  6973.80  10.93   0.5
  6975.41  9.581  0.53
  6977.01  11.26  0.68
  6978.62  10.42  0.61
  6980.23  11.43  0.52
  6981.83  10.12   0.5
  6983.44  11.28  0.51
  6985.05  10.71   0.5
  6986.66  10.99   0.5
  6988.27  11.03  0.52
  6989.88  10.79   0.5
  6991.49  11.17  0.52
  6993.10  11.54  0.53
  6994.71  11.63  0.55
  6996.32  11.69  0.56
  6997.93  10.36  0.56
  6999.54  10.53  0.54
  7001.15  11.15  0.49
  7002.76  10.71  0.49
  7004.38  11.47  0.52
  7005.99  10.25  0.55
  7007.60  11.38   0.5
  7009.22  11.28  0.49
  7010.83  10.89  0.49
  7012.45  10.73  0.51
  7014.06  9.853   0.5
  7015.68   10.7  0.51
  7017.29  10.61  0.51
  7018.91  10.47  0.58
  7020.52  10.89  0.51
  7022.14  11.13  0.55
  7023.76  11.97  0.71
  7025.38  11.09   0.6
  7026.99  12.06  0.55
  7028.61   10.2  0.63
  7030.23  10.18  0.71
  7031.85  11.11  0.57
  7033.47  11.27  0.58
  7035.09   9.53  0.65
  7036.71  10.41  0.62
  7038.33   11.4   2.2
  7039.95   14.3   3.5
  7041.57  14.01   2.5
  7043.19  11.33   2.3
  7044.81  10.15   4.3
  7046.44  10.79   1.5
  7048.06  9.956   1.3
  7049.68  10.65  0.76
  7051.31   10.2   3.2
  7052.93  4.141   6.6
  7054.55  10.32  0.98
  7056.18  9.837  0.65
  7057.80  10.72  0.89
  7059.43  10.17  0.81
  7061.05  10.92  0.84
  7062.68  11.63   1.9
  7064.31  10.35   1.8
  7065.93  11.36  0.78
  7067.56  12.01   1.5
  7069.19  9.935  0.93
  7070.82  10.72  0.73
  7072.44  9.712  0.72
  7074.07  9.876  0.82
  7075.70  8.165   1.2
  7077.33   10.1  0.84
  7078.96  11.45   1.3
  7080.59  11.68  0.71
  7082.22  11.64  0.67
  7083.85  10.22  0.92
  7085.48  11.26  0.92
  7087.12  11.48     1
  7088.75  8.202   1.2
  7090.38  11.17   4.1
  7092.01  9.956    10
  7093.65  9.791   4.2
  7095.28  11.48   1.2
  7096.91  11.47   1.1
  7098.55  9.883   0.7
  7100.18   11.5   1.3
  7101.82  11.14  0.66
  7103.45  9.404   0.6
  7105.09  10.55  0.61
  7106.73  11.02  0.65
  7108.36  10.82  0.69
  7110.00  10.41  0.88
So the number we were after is 0.009 mag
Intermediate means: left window 10.7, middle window 10.6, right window 10.7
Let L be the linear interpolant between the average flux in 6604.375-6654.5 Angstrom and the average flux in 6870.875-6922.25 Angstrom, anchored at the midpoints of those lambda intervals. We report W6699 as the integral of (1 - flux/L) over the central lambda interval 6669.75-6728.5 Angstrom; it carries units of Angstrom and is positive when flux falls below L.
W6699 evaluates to 2.8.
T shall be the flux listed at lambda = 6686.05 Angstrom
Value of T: 9.769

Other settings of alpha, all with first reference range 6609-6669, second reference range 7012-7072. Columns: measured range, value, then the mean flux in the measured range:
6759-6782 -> 0.040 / 10.5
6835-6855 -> 0.015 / 10.7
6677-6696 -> 0.033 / 10.6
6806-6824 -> 0.031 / 10.6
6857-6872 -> 0.013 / 10.7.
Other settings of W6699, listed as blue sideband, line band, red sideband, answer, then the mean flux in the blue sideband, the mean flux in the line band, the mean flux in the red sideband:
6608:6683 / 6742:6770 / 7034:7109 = 0.4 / 10.9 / 10.7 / 10.6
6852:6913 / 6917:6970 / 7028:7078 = -1.5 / 10.8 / 11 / 10.5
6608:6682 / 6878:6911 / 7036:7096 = -0.6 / 11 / 10.9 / 10.6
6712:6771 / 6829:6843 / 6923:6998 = -0.1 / 10.6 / 10.8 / 11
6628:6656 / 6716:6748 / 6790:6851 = 0.8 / 11.1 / 10.7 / 10.8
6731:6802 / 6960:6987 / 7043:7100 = -1.2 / 10.6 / 10.9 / 10.4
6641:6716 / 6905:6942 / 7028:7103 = -1.1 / 10.6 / 10.9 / 10.6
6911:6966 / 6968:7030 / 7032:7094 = -1.0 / 10.9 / 10.9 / 10.6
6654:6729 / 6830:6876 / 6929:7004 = 0.3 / 10.5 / 10.7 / 11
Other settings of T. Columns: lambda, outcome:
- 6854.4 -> 10.34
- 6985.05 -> 10.71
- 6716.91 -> 9.524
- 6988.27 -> 11.03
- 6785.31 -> 11.14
